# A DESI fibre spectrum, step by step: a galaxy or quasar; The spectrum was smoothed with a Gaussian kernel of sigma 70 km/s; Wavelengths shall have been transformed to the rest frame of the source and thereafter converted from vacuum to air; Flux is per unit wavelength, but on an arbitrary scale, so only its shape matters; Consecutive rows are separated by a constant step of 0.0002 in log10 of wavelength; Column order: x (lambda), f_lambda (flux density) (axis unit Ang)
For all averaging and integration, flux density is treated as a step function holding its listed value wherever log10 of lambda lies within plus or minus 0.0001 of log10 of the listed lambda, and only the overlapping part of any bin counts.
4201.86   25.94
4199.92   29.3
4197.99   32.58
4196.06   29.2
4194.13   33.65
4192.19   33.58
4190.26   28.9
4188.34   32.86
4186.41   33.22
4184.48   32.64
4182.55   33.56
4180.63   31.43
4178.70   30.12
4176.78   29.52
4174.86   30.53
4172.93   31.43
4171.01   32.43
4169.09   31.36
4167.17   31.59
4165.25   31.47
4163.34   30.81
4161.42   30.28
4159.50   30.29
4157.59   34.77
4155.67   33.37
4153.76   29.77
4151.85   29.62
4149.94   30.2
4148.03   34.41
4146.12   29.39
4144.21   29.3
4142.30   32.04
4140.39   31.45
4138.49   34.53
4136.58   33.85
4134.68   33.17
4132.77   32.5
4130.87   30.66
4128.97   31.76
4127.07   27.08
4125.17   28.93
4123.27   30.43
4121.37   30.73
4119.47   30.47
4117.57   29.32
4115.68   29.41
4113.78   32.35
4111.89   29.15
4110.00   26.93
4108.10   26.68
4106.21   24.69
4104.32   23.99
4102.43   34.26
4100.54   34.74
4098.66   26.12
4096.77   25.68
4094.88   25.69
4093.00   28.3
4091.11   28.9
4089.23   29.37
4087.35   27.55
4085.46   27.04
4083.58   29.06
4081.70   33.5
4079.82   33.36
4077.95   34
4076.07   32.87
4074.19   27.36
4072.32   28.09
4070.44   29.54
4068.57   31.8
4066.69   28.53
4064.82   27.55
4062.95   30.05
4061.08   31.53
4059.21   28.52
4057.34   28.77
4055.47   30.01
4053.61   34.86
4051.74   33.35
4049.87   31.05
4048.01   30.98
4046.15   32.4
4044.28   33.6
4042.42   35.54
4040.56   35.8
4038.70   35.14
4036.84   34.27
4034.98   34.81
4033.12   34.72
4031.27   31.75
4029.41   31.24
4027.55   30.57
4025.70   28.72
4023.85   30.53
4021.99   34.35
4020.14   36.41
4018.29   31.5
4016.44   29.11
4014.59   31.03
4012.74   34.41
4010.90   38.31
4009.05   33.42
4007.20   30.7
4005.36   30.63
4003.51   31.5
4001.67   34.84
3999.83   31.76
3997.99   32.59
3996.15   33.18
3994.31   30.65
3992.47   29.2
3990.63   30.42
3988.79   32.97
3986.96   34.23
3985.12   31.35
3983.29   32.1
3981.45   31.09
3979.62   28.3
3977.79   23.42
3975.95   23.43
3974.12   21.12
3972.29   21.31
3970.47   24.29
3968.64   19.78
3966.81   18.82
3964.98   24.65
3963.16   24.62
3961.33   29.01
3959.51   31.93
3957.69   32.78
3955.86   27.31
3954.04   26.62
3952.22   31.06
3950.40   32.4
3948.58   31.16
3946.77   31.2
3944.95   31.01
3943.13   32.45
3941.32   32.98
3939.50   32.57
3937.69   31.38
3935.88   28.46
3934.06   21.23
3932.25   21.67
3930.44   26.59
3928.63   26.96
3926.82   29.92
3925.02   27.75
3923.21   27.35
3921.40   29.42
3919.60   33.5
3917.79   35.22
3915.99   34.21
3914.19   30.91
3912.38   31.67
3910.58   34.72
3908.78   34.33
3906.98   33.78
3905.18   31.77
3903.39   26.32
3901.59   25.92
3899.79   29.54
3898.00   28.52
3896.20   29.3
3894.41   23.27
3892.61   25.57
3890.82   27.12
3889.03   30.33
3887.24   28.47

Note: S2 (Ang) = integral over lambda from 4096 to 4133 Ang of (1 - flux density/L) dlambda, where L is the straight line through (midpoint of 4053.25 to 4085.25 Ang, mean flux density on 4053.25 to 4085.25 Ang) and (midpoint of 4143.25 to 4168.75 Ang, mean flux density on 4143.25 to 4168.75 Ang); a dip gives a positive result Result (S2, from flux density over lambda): 1.9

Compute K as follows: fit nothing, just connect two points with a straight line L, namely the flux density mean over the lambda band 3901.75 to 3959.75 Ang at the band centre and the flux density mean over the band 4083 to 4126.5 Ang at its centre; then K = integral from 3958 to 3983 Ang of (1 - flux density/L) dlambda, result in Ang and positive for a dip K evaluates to 4.0 Ang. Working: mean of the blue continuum 30.3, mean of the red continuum 28.7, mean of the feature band 25.1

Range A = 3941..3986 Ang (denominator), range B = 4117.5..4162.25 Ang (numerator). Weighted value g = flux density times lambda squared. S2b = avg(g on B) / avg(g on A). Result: 1.23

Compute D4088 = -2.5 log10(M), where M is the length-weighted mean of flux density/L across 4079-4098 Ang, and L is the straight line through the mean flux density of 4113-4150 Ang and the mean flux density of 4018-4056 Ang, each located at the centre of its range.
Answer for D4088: 0.11 mag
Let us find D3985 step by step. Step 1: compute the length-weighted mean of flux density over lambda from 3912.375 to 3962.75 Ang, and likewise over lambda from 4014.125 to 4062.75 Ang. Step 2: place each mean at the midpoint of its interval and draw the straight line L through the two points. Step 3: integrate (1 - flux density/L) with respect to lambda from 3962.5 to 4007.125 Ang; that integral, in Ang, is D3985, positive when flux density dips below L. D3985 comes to 4.0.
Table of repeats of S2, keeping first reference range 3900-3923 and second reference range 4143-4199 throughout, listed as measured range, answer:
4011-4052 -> -1.8 Ang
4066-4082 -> 0.3 Ang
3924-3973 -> 5.9 Ang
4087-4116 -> 2.9 Ang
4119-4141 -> 0.1 Ang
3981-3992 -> -0.1 Ang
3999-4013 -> -0.7 Ang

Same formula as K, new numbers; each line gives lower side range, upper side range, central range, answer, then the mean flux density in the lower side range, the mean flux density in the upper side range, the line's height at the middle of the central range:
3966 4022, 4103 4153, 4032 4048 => -2.32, 29.8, 30.2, 29.9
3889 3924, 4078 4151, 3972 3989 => 1.19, 30.1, 30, 30.1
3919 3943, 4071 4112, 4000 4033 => -4.11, 28.5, 29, 28.8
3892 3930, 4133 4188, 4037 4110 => 1.93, 30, 31.7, 31.1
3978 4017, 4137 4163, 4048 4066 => 0.63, 31.9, 31.5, 31.7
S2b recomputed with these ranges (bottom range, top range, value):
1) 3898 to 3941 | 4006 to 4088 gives 1.14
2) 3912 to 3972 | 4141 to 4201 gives 1.23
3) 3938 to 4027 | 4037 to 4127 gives 1.06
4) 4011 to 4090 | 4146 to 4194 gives 1.06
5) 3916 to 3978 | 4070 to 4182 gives 1.19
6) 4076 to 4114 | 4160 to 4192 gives 1.12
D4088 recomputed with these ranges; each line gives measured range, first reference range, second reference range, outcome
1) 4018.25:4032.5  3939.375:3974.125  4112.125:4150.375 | -0.10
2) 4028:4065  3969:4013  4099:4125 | -0.09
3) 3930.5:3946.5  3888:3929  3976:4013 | 0.06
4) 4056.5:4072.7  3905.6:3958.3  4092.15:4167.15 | 0.03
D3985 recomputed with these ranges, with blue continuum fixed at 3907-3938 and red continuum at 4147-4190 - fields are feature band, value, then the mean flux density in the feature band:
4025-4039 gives -0.92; 32.6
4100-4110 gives 0.86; 28.4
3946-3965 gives 0.31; 29.6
